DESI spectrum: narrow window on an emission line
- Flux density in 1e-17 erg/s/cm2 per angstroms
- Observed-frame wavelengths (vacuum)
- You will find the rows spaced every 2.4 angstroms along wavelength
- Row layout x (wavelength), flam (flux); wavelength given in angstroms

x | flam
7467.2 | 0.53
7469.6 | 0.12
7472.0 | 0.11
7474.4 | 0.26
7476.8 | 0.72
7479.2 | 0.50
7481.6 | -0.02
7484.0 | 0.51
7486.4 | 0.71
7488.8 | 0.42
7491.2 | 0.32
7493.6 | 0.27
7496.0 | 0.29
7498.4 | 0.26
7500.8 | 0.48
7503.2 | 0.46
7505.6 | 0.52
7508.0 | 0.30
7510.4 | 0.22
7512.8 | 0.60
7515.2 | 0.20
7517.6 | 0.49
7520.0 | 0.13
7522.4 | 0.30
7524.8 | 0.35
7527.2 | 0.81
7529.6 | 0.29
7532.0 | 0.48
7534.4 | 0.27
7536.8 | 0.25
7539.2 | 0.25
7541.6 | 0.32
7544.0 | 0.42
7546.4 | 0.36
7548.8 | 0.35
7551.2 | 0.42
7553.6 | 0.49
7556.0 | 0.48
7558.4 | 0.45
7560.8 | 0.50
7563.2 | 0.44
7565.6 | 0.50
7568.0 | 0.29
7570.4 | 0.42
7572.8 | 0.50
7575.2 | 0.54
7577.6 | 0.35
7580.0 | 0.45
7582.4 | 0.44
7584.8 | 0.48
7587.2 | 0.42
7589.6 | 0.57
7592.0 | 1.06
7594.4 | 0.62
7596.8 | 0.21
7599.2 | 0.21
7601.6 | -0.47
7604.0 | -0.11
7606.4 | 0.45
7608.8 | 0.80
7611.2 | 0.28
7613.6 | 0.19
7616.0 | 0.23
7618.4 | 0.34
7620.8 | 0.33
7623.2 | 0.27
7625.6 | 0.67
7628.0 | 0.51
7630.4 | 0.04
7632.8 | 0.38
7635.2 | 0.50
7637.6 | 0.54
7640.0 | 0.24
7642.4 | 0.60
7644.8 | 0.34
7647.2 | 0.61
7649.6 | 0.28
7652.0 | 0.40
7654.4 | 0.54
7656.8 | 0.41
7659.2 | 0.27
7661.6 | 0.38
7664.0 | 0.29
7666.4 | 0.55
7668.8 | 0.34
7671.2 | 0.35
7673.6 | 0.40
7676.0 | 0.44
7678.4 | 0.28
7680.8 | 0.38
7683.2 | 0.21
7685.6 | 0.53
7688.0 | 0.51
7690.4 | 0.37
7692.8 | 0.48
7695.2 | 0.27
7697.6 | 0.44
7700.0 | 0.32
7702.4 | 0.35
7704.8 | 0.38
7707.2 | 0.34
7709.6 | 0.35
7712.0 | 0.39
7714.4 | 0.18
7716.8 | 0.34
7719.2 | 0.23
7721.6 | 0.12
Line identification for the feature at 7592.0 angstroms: [S II]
